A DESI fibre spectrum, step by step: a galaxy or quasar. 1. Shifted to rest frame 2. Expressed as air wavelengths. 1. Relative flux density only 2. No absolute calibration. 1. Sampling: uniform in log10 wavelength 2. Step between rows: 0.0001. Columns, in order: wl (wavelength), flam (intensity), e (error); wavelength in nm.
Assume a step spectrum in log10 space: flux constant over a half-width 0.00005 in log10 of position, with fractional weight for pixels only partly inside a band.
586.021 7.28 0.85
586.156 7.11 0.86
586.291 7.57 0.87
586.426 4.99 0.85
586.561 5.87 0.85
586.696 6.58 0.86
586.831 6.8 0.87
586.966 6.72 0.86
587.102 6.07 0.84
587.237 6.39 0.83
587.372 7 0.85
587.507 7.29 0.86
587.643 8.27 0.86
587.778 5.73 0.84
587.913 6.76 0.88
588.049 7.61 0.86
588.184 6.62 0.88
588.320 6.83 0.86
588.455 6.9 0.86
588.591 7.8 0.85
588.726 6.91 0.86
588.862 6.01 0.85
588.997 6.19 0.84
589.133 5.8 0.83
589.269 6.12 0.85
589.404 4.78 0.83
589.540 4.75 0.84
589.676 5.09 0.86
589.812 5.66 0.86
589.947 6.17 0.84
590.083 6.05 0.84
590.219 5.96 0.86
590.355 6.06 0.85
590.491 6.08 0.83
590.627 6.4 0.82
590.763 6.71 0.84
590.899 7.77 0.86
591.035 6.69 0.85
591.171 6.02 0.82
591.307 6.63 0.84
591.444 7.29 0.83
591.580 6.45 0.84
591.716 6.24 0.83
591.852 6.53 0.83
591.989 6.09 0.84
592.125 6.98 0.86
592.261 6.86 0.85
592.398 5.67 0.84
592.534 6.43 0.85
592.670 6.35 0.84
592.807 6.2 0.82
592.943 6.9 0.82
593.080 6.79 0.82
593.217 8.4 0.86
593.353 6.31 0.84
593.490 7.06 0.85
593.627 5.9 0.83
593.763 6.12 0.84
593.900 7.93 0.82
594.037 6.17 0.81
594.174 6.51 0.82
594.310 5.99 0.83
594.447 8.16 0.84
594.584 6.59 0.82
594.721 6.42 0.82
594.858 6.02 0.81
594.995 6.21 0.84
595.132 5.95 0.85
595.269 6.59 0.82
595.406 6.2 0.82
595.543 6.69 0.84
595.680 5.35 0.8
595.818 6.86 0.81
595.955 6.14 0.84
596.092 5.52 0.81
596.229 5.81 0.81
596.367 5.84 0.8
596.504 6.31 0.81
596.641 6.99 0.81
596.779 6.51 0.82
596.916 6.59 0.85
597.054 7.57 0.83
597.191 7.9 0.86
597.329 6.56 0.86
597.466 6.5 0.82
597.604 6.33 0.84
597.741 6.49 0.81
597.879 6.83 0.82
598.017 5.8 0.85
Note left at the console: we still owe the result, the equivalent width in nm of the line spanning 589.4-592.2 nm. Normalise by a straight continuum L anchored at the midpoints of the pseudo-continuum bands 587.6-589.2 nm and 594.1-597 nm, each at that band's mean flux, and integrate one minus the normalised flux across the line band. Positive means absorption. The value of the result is 0.16 nm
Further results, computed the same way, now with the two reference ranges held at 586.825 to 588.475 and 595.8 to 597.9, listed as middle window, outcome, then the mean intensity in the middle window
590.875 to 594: 0.01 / 6.66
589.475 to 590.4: 0.15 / 5.67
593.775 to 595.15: 0.00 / 6.6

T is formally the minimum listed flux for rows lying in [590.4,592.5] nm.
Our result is 5.67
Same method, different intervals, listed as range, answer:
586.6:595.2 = 4.75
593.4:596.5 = 5.35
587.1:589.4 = 5.73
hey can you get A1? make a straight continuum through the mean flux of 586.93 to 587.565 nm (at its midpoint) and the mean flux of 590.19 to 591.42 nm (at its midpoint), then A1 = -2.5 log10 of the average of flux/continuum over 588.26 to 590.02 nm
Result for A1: 0.090 mag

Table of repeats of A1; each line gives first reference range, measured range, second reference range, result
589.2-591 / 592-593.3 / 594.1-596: -0.084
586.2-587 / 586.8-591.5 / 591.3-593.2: 0.008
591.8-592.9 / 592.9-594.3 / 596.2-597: -0.062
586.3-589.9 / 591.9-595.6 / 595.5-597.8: -0.022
